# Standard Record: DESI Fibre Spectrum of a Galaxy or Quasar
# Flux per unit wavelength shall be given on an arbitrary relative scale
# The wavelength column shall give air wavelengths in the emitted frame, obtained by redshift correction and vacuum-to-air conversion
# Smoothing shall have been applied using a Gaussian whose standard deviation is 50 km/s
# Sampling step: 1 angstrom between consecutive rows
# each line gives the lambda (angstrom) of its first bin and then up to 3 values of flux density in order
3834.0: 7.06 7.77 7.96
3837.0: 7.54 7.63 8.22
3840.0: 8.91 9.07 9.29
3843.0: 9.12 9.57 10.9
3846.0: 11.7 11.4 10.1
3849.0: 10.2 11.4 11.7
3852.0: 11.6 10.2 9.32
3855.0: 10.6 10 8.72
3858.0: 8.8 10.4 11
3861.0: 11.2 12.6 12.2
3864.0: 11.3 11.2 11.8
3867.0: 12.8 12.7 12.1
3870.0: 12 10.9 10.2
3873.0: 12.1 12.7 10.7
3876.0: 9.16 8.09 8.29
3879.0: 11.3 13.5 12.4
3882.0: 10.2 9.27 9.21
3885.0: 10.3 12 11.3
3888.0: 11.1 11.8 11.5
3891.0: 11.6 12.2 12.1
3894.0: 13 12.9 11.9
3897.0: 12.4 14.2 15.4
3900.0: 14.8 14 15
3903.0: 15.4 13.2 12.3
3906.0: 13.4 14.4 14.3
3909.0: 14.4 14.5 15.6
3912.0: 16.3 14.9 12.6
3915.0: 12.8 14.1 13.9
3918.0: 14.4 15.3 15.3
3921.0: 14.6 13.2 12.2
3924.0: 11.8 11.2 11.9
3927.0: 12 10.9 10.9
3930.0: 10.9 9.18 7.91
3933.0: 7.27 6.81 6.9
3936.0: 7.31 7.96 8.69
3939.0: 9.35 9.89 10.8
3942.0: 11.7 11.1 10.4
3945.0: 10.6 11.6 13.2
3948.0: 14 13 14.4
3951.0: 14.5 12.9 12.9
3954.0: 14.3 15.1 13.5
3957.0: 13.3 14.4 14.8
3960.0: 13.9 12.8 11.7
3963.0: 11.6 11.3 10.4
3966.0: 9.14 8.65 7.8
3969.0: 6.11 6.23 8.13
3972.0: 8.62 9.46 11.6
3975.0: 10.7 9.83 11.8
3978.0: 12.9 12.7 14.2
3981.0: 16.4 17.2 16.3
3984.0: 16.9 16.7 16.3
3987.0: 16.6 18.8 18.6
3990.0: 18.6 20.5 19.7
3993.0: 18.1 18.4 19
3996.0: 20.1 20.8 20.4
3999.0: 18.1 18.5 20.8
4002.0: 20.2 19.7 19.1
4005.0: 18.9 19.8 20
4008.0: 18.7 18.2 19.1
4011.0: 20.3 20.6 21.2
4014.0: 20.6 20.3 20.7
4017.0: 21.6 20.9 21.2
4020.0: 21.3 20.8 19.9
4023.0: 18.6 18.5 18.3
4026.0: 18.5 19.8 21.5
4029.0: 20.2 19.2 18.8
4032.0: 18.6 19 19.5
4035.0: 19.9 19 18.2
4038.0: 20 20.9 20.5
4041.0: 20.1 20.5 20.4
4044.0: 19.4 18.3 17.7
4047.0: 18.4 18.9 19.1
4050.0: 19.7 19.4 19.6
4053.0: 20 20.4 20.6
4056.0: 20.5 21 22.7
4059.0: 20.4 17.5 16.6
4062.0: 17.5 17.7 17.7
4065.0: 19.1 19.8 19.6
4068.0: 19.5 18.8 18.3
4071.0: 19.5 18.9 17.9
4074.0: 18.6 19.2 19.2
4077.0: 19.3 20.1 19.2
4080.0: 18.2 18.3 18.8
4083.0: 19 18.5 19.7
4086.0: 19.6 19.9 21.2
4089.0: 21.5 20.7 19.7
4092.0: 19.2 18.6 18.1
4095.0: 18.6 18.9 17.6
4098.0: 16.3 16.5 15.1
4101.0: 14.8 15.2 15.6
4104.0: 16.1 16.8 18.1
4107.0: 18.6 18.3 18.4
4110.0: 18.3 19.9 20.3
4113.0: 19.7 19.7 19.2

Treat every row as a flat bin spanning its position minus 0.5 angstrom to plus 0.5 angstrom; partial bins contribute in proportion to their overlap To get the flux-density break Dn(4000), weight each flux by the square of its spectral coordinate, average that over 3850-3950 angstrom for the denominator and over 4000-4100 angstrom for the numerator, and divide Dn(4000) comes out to 1.78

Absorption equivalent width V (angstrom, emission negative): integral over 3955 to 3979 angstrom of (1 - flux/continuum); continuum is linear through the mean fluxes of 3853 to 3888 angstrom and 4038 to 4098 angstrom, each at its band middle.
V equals 6.4 angstrom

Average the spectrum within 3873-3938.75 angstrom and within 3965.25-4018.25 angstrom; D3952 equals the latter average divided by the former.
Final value 1.4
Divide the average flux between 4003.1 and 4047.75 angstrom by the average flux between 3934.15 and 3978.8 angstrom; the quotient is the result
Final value 1.78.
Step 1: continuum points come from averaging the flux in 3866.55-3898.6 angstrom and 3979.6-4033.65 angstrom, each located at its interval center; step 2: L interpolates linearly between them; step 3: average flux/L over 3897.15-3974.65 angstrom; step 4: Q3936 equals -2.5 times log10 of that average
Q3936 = 0.20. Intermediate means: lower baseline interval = 11.4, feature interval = 12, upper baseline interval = 19.2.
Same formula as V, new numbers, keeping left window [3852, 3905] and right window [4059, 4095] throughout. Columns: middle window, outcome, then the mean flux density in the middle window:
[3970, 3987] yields 2.6 angstrom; 13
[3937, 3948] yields 2.6 angstrom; 10.8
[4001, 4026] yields -4.9 angstrom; 19.9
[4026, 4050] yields -2.6 angstrom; 19.5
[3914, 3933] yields 1.5 angstrom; 12.2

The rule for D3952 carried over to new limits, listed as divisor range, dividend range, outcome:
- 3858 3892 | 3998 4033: 1.77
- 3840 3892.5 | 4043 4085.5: 1.76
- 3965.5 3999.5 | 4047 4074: 1.32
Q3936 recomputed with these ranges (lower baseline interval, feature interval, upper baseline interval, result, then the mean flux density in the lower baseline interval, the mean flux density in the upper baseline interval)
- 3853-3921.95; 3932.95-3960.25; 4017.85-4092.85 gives 0.27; 12.3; 19.4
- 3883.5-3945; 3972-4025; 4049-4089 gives -0.12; 12.1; 19.3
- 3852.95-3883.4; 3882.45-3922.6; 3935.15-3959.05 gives -0.17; 10.9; 11.9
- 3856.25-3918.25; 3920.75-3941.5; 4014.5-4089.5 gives 0.37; 12.3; 19.5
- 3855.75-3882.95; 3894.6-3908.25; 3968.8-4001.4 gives -0.13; 11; 15.5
